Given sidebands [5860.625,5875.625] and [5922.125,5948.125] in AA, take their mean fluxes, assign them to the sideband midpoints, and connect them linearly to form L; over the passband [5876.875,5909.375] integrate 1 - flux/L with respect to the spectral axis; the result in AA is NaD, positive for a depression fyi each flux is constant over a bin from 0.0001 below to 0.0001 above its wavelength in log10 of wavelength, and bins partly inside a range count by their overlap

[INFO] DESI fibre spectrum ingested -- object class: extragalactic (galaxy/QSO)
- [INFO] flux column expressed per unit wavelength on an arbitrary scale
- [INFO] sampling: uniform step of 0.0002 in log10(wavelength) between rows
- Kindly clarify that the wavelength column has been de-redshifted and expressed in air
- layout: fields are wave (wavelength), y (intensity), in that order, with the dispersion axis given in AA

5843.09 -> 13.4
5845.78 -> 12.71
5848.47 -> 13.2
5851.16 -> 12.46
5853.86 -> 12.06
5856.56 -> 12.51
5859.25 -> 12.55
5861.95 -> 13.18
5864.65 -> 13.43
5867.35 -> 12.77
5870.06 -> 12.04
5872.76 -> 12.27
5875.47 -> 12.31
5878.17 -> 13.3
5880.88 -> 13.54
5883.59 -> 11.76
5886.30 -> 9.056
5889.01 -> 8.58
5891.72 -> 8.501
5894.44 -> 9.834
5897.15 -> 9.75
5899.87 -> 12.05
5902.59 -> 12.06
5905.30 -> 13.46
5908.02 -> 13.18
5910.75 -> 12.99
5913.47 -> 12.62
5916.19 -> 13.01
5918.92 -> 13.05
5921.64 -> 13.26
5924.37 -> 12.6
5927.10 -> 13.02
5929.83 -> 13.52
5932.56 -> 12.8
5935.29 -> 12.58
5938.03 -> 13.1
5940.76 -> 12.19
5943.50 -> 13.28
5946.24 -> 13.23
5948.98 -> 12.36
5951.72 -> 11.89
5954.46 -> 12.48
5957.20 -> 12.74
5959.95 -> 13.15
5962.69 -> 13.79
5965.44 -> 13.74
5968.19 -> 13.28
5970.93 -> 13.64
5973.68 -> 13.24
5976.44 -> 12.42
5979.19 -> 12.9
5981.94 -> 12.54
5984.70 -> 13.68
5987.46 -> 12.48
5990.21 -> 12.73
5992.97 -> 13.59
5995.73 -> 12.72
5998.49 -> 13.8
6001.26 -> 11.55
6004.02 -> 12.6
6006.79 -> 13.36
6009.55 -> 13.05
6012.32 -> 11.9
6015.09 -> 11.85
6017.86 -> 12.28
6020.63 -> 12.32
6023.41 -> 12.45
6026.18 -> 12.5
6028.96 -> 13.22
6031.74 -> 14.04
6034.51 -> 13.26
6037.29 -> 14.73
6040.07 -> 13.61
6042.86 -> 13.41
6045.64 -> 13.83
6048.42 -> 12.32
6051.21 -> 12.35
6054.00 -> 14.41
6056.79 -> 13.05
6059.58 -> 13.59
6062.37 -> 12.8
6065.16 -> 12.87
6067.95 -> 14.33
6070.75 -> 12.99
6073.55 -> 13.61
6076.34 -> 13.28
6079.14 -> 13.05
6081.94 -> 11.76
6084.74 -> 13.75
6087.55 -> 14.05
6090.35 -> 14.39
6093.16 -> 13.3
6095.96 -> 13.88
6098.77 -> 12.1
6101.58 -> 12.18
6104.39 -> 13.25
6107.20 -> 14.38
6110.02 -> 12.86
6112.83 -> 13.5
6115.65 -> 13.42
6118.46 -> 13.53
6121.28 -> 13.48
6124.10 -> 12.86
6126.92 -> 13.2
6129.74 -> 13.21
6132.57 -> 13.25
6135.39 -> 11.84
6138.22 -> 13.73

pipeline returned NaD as 3.9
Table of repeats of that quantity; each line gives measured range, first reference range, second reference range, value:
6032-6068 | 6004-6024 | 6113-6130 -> -1.9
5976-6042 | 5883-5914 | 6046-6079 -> -1.9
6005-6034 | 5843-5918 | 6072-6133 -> 0.3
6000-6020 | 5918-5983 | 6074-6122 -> 1.1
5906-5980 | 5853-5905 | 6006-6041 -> -4.4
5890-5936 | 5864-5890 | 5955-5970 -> 1.1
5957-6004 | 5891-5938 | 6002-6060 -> -1.2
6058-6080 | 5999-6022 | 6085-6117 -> -0.4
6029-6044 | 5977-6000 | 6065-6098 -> -0.6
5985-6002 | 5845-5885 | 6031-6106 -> 0.2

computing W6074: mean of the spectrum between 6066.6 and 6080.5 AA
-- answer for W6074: 13.4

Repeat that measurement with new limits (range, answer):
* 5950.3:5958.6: 12.4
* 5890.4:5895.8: 9.17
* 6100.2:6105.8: 12.7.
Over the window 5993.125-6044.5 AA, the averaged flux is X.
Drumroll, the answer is 12.9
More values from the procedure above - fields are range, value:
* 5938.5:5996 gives 13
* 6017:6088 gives 13.2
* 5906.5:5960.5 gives 12.8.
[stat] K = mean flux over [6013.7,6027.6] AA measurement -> 12.3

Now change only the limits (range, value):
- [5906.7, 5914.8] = 12.9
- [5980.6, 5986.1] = 13.1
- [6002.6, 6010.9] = 13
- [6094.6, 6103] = 12.7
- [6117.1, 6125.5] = 13.3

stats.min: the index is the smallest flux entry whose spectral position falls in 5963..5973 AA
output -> 13.28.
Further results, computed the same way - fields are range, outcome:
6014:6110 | 11.76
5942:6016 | 11.55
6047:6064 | 12.32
